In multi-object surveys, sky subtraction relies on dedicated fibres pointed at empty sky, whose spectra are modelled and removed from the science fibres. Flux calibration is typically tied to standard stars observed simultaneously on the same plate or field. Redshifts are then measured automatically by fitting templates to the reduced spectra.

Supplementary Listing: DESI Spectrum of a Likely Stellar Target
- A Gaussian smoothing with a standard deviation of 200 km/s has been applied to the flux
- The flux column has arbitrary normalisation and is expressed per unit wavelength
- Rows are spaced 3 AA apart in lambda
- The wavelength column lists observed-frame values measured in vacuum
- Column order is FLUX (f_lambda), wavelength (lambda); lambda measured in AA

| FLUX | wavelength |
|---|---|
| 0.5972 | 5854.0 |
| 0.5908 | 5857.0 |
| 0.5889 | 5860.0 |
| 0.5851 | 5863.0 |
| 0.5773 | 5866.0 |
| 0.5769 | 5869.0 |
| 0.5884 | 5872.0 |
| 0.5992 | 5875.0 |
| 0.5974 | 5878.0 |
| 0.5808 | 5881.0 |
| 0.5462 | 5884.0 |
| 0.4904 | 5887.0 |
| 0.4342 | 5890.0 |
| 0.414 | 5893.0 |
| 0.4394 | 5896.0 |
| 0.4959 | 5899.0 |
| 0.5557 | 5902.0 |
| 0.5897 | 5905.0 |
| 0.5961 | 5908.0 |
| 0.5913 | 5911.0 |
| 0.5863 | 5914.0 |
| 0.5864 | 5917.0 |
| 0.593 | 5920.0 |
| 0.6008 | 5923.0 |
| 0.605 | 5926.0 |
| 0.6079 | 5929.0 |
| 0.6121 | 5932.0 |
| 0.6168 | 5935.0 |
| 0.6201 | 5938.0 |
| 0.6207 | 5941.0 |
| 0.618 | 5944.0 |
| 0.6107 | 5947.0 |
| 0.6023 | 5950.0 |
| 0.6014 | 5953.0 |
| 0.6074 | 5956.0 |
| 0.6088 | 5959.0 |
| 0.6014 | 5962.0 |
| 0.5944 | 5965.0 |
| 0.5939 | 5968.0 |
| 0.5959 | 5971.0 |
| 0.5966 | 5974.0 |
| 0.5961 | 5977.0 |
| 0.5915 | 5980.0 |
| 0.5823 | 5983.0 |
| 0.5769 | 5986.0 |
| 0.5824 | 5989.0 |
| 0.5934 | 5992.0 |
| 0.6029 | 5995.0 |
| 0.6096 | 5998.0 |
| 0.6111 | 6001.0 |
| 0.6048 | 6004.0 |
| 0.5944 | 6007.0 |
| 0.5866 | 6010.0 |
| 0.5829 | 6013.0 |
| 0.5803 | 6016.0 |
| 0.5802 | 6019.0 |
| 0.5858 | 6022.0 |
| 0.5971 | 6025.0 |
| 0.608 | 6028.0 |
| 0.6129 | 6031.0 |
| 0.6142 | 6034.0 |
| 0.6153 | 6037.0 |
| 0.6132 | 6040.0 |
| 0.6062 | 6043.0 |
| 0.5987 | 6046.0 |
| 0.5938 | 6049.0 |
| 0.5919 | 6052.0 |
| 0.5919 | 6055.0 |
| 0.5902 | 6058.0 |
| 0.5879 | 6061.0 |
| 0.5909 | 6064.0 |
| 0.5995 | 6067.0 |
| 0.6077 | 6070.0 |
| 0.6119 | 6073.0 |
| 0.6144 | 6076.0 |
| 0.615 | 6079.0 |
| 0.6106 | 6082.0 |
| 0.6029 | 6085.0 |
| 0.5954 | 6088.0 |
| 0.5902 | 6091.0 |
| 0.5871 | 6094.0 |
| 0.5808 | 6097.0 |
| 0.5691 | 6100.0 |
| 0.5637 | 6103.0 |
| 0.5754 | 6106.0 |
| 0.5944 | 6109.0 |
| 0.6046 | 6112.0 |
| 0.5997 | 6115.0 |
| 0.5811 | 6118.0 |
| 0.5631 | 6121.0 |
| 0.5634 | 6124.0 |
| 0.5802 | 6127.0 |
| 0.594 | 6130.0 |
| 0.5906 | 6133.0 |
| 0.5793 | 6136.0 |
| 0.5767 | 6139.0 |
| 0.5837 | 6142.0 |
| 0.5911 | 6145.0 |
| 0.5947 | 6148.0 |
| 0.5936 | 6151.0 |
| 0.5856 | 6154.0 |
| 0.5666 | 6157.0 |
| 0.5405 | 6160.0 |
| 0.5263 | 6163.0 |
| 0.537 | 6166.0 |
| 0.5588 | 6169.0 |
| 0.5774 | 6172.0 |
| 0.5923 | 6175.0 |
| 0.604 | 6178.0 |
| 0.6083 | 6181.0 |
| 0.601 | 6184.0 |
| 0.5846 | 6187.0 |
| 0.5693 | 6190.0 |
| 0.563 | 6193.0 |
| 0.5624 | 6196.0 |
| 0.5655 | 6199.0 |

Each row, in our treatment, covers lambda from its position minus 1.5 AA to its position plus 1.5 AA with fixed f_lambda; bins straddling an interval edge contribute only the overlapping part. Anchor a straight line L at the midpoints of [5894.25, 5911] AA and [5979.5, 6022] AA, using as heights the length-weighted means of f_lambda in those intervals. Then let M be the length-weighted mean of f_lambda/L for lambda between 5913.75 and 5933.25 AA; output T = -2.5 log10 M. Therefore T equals -0.09 mag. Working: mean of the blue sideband 0.539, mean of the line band 0.599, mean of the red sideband 0.591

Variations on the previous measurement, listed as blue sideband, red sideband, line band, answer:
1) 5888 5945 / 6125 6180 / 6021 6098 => -0.05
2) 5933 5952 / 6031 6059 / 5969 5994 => 0.04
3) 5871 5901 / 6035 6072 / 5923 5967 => -0.12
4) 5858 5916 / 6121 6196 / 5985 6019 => -0.06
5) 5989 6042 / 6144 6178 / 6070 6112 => -0.02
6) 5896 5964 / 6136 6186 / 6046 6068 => -0.01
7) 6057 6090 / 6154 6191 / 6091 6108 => 0.03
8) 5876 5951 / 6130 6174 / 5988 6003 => -0.06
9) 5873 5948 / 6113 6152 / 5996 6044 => -0.04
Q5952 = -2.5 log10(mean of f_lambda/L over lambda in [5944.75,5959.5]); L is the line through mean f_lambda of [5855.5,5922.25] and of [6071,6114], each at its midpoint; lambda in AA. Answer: -0.073 mag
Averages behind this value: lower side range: 0.555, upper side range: 0.594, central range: 0.607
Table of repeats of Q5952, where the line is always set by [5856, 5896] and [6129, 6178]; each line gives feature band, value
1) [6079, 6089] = -0.07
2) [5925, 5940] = -0.11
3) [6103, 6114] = -0.03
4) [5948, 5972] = -0.09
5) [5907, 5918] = -0.08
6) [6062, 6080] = -0.07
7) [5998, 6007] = -0.09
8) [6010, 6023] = -0.04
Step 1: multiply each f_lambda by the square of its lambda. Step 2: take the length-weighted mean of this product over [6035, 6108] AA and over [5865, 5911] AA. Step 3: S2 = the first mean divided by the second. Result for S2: 1.17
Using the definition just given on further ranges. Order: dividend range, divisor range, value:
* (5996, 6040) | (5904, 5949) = 1.02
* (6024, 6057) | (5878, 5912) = 1.21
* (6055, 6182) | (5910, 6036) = 1.02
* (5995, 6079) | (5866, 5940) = 1.11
